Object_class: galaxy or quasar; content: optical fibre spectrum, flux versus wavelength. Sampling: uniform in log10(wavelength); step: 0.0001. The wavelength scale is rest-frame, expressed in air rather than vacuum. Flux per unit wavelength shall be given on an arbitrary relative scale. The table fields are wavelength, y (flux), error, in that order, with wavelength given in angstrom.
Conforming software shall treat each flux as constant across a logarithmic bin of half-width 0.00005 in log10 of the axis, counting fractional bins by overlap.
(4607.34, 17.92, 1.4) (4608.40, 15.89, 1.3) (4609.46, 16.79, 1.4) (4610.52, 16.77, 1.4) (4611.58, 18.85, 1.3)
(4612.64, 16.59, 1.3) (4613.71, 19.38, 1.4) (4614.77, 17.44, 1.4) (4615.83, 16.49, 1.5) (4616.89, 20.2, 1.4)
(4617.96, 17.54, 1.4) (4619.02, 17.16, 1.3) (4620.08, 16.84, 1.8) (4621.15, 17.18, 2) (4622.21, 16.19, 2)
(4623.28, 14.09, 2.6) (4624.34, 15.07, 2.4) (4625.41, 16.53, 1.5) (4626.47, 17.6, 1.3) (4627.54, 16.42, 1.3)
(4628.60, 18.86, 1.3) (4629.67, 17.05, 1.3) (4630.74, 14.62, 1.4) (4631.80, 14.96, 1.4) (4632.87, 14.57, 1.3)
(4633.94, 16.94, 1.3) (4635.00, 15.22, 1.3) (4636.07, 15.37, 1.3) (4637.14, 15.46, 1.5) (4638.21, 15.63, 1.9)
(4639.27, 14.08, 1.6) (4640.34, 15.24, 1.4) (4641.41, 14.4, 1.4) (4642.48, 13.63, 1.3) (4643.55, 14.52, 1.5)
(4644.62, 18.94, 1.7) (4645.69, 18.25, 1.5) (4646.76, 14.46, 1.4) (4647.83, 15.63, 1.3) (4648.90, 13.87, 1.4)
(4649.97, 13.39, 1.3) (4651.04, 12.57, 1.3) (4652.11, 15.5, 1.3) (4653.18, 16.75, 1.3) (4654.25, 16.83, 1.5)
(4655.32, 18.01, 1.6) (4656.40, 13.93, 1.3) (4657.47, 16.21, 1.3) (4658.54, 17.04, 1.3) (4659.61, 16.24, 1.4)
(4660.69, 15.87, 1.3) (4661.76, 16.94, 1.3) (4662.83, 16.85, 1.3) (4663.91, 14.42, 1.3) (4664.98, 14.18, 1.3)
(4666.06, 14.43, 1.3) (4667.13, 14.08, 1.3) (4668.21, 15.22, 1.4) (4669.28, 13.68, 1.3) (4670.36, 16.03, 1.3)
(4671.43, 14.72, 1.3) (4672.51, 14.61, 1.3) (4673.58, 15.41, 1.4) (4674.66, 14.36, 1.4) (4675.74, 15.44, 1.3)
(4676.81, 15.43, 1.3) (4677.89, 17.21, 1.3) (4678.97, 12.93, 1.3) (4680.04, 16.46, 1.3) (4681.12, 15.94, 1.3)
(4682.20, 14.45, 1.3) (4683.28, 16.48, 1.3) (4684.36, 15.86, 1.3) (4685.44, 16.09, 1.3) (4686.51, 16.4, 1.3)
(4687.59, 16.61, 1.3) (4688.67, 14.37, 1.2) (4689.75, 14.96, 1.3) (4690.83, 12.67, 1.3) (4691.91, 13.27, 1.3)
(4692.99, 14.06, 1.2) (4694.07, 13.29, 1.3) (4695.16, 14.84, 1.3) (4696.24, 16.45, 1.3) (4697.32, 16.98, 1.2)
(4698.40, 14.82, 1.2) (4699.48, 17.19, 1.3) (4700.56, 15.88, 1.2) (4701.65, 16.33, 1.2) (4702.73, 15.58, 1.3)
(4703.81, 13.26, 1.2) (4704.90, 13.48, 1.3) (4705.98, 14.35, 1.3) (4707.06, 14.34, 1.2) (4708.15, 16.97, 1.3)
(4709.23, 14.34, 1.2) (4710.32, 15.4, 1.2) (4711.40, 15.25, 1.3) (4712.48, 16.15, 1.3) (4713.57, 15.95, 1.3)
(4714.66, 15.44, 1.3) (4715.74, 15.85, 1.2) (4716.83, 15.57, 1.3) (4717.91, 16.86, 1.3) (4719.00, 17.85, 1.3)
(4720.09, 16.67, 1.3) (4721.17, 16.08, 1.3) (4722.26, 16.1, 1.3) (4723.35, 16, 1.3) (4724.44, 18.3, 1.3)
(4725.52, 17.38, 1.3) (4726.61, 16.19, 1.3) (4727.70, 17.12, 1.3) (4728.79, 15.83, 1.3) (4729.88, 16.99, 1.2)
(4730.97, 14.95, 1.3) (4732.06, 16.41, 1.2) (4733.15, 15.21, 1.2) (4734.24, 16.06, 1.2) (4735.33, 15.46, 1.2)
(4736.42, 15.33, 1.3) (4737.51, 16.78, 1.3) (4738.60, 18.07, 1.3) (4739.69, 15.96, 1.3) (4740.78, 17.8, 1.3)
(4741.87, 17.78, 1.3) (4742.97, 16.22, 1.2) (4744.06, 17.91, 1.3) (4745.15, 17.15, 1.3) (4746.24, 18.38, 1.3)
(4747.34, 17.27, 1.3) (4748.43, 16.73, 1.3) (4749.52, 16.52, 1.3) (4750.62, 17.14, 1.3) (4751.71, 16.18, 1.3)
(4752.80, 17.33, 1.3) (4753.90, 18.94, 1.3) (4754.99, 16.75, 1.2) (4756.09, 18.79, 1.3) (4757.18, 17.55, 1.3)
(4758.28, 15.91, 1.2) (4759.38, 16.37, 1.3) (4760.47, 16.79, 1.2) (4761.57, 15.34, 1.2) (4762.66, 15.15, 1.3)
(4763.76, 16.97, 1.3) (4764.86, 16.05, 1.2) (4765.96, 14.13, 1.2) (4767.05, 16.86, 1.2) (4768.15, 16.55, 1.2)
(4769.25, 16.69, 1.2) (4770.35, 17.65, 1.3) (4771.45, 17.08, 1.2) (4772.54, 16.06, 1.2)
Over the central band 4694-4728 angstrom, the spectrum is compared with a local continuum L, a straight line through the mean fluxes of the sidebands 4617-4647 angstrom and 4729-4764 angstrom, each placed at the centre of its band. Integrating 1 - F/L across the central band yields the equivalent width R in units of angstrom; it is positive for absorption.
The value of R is 1.4 angstrom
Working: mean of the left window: 16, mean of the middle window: 15.8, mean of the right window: 16.7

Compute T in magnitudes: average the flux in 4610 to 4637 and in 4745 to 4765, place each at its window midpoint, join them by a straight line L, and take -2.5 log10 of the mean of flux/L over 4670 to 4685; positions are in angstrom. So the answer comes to 0.10 mag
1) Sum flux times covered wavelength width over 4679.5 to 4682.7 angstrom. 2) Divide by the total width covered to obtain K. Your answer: 15.6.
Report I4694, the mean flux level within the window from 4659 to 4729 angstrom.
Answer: 15.5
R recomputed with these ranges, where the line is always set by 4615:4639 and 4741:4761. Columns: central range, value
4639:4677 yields 2.9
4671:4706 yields 3.4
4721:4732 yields 0.3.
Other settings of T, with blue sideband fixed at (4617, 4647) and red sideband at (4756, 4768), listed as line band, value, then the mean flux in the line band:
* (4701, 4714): 0.073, 15.1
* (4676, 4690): 0.032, 15.6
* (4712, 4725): -0.014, 16.4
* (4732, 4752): -0.036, 16.8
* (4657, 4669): 0.037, 15.5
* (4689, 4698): 0.112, 14.6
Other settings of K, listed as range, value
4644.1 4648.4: 16.8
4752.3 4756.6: 17.9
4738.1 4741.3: 17.3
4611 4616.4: 17.8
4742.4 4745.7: 17.1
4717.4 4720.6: 17.1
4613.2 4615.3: 18.4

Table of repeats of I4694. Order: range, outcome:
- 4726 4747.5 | 16.6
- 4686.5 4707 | 14.9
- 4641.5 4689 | 15.5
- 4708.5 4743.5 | 16.3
